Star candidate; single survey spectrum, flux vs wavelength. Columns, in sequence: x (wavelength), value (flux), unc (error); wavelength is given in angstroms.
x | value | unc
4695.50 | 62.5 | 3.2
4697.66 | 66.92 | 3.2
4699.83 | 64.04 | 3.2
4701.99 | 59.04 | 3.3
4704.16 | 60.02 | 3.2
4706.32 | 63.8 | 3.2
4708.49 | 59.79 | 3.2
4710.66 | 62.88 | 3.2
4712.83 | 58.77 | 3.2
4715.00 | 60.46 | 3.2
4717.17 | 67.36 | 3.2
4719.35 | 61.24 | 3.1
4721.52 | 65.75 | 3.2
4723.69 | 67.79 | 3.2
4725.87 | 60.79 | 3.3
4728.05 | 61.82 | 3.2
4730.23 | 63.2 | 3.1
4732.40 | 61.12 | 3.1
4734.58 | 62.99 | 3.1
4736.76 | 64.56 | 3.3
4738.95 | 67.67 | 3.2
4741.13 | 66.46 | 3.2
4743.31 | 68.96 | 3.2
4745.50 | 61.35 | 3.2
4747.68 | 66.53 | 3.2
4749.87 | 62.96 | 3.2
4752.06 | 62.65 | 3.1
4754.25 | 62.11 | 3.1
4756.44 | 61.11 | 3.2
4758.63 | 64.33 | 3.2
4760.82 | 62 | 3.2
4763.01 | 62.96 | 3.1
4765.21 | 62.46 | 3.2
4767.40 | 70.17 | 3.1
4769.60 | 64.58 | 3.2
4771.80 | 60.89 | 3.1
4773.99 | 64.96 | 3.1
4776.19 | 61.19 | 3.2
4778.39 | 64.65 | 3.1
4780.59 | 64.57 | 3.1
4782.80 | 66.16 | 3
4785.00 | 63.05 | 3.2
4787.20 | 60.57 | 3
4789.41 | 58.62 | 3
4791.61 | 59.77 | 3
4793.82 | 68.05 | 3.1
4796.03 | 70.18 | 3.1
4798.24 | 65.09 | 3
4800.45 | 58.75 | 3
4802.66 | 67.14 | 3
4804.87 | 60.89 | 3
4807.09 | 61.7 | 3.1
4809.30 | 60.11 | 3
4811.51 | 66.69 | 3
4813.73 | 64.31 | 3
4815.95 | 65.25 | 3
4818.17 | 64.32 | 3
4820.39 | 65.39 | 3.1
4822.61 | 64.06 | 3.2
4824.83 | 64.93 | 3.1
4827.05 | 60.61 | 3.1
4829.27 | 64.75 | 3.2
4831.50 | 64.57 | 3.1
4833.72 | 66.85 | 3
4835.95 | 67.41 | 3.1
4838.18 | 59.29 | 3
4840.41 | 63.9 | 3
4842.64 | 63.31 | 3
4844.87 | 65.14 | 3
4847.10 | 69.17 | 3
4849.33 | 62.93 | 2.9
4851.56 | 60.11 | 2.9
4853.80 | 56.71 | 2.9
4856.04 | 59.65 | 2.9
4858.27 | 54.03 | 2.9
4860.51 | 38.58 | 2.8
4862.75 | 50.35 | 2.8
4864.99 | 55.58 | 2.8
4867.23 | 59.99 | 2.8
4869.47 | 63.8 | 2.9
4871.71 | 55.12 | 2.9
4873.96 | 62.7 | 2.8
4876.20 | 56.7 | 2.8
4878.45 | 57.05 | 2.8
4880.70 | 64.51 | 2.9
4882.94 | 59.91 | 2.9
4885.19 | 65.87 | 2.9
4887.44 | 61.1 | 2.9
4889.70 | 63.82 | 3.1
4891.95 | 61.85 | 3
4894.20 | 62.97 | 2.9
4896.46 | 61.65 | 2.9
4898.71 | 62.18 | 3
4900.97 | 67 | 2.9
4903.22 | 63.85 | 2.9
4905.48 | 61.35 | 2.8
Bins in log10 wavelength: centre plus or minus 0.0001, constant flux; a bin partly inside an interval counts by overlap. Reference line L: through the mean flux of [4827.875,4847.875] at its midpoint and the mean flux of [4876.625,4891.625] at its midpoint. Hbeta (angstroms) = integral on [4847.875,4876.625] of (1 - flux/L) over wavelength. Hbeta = 2.92 angstroms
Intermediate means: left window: 64.8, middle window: 56.8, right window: 61.8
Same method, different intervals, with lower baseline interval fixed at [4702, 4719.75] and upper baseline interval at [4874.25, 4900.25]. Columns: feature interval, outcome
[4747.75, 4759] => -0.2 angstroms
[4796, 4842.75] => -1.7 angstroms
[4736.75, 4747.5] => -0.8 angstroms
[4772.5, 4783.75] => -0.5 angstroms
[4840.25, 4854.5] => -0.3 angstroms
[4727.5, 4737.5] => -0.2 angstroms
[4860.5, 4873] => 1.3 angstroms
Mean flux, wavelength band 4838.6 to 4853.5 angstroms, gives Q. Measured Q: 63.5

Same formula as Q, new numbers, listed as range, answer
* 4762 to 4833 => 63.8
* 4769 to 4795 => 63.1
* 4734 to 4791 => 63.8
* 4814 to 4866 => 61.2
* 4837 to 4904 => 60.3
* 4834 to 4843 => 63.7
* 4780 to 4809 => 63.3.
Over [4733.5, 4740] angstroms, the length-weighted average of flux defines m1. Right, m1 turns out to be 65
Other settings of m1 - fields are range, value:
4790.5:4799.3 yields 65.8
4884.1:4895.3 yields 63.1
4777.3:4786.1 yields 64.6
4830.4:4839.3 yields 64.5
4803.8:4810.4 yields 60.9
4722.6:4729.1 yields 63.5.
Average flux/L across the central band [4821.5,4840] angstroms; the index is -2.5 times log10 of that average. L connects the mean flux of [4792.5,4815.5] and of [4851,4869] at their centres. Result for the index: -0.08 mag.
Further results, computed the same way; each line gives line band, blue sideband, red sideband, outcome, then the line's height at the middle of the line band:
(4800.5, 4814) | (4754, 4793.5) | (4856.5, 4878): -0.05 mag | 60.4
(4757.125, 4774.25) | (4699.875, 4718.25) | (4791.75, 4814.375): -0.01 mag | 63.1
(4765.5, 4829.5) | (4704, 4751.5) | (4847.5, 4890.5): -0.05 mag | 61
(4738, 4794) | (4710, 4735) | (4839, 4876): -0.04 mag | 61.5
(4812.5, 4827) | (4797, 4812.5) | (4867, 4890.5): -0.03 mag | 62.6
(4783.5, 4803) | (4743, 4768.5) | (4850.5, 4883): -0.03 mag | 61.5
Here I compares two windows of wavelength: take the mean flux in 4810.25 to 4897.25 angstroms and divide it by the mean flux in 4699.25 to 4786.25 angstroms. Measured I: 1.0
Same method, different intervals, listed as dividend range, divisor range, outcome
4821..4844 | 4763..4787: 1.00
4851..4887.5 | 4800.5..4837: 0.90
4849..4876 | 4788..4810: 0.90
